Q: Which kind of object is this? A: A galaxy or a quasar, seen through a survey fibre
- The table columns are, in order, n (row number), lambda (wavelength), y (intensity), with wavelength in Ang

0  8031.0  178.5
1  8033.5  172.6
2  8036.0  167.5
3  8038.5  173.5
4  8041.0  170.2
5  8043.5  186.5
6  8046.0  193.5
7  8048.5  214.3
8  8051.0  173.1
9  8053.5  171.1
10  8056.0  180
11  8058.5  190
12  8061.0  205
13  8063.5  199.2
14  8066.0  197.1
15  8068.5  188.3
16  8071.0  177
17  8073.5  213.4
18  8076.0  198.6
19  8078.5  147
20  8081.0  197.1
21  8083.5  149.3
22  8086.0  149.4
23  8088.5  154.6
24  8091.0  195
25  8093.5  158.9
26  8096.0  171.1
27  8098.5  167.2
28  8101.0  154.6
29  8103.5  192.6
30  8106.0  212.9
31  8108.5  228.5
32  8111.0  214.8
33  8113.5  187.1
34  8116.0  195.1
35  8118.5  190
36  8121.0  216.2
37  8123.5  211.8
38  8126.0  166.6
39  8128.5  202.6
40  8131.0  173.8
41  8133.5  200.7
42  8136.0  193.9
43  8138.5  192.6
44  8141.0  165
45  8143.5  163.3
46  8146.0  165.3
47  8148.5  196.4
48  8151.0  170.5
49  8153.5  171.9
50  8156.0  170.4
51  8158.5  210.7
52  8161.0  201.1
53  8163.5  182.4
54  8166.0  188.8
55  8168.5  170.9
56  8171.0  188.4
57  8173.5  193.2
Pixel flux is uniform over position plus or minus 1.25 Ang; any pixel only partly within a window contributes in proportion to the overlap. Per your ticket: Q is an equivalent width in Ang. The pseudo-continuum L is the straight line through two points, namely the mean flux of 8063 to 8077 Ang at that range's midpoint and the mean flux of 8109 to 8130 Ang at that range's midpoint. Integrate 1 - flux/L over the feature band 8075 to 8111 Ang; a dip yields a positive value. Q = 3.46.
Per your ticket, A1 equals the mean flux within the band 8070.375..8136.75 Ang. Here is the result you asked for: 186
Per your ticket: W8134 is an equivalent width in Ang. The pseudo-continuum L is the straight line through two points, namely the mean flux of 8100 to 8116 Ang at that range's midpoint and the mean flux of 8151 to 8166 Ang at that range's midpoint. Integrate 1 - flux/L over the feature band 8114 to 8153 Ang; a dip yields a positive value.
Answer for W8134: 1.2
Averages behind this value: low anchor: 199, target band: 187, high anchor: 186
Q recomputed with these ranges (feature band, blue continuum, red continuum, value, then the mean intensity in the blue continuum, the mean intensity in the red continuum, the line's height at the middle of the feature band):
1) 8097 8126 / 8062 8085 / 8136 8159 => -2.3 Ang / 185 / 178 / 182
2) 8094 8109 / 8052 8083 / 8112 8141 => 0.5 Ang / 188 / 193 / 190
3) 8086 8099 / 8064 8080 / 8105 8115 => 2.1 Ang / 188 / 210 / 200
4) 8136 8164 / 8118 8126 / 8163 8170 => 1.0 Ang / 201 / 181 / 188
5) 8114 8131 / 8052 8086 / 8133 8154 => -1.3 Ang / 184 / 180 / 181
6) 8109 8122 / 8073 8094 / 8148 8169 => -1.8 Ang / 173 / 185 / 178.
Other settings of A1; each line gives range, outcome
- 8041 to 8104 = 181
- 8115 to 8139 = 194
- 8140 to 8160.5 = 178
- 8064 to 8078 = 193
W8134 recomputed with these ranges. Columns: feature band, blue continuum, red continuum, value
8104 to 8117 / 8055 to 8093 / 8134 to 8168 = -1.8 Ang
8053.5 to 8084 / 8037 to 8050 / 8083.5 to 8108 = -1.1 Ang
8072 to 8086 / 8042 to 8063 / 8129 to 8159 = 0.7 Ang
